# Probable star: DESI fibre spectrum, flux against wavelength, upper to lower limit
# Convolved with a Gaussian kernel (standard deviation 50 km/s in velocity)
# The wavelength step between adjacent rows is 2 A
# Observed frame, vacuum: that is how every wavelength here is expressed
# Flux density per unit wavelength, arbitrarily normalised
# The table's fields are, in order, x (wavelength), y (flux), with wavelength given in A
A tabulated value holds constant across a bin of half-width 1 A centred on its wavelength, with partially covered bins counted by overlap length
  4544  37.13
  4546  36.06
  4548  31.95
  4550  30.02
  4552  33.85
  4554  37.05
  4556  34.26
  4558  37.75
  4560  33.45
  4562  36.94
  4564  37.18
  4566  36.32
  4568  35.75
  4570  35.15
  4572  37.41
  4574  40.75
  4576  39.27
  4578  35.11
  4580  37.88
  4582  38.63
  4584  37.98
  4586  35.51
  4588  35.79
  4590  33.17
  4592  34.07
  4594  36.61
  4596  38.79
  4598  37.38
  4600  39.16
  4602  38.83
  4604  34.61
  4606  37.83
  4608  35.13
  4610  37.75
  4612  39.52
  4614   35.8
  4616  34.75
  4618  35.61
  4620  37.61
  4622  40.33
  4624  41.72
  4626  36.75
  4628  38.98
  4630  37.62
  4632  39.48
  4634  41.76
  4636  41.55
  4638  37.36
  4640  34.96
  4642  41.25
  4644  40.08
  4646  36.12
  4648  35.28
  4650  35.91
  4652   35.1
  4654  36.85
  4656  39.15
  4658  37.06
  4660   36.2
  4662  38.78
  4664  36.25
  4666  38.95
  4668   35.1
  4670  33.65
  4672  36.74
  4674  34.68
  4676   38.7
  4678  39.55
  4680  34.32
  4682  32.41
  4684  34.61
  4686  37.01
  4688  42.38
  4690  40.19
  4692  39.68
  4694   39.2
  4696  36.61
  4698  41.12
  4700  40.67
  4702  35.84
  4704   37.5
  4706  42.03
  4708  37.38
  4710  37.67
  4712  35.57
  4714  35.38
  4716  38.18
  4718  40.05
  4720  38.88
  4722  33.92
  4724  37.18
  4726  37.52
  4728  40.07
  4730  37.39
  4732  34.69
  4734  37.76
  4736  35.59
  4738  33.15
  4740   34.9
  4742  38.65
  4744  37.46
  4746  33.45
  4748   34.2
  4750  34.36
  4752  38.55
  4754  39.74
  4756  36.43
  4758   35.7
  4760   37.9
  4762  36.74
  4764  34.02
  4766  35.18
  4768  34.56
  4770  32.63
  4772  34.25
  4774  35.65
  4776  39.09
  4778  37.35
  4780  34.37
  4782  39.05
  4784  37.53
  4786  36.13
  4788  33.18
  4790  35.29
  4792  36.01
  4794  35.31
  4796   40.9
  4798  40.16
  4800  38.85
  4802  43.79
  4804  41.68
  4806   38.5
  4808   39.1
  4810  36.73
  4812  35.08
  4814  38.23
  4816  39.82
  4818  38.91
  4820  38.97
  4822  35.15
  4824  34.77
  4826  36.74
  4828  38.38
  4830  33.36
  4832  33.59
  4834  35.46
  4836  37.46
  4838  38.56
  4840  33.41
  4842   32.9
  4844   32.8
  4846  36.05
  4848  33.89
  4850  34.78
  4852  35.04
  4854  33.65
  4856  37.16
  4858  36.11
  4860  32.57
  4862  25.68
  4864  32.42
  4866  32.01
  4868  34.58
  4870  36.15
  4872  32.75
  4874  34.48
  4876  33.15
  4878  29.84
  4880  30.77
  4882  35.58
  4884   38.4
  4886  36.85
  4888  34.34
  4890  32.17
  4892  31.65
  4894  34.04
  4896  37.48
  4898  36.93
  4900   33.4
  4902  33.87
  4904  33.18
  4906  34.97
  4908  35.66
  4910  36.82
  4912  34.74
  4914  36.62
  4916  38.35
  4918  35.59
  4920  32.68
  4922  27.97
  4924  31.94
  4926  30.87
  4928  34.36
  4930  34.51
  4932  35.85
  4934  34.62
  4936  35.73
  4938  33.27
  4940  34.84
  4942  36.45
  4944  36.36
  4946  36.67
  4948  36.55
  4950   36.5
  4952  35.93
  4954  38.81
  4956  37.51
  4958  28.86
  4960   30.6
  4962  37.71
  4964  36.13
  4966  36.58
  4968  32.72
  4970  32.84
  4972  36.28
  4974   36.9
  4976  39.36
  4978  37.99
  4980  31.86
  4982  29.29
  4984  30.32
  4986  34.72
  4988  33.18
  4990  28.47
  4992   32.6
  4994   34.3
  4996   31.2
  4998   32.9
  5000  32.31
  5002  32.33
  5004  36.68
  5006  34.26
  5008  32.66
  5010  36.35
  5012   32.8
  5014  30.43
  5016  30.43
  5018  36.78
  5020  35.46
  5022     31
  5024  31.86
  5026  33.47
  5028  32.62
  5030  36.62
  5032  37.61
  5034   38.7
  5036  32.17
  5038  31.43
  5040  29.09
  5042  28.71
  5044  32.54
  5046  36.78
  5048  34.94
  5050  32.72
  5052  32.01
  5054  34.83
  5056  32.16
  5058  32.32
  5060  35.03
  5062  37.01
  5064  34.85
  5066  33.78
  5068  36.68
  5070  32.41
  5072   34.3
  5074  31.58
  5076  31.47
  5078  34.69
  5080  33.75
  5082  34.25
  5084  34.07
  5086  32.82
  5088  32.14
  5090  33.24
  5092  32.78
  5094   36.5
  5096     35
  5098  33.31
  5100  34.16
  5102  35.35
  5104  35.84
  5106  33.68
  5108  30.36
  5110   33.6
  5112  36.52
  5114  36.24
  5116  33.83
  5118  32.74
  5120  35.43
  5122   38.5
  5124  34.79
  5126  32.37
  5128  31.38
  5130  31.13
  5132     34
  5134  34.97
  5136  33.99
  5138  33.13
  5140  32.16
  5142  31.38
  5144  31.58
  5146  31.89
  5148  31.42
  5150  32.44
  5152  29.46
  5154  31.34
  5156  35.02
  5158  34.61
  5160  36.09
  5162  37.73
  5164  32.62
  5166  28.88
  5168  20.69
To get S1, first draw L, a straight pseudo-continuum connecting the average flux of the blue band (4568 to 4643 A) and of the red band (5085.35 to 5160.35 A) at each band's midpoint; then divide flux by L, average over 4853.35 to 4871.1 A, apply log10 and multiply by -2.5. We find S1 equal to 0.07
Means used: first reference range 37.6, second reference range 33.5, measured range 33.4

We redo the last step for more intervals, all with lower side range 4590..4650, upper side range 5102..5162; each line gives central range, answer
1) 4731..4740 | 0.046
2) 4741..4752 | 0.024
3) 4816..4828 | -0.036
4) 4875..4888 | 0.046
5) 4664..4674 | 0.039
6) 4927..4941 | 0.013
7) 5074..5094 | 0.020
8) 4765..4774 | 0.067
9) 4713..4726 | -0.011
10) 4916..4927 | 0.092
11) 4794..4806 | -0.117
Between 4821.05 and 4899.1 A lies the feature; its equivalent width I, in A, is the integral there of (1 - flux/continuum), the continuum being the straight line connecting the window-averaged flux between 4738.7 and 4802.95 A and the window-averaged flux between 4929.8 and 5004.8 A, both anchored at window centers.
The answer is 2.7 A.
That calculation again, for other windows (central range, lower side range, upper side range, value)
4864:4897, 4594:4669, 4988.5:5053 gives 0.8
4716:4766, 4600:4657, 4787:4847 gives 0.9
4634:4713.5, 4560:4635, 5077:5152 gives -1.7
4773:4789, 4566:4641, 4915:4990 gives -0.3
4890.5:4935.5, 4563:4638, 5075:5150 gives 1.0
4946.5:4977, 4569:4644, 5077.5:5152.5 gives -0.7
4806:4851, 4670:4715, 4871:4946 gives -0.7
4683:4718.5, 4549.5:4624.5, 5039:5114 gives -2.3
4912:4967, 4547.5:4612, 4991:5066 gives -1.3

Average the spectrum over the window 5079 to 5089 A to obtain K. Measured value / 33.4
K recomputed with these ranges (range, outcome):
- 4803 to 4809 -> 39.8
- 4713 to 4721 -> 38.1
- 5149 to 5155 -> 31.1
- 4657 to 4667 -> 37.4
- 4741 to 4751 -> 35.6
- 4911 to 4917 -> 36.6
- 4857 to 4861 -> 34.3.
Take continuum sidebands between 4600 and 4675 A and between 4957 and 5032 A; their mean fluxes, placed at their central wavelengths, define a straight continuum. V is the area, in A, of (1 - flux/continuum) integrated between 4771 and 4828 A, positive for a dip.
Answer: -2.9 A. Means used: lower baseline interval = 37.5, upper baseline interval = 33.6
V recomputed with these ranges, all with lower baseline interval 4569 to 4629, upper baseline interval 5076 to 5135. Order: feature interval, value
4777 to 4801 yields -0.6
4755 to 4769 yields 0.2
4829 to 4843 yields 0.3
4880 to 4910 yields 0.5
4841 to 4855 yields 0.6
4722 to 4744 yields -0.1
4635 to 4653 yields -0.3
